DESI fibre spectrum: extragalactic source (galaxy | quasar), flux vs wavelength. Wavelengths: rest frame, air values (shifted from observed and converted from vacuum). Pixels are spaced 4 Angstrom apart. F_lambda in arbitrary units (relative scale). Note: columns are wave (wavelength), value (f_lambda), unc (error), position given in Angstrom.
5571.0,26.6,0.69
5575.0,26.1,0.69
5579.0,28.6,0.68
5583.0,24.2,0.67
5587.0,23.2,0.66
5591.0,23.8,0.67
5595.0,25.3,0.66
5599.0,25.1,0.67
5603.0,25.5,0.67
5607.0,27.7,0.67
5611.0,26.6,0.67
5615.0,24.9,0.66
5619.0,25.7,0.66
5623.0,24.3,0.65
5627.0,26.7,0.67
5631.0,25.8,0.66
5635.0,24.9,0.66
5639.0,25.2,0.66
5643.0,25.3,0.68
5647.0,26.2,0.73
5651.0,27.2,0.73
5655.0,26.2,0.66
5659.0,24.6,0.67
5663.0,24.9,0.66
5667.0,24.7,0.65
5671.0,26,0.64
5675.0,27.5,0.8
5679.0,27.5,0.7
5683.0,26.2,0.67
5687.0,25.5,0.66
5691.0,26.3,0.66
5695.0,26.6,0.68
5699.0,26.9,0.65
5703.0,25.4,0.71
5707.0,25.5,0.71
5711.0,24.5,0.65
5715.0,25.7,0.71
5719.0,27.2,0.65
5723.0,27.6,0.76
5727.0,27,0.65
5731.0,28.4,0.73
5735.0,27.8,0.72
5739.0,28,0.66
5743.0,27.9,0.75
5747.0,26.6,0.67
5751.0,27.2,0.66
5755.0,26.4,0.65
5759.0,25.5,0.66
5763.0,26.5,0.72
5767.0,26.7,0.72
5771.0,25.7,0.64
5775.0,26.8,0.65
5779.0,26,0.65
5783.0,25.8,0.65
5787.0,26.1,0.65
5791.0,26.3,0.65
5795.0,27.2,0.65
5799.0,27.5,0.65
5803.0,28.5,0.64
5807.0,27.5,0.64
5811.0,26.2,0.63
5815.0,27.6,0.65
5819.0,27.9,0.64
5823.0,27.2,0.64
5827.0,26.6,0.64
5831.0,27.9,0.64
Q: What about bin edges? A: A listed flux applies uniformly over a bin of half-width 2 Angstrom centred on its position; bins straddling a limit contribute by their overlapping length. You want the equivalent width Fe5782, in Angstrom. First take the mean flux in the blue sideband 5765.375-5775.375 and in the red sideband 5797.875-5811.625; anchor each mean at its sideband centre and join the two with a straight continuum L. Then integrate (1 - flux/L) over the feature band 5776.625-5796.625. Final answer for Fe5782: 0.47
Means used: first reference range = 26.3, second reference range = 27.5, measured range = 26.3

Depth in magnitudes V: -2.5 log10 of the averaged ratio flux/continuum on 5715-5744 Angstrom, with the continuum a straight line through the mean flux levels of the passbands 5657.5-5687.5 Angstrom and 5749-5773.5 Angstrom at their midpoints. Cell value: -0.06 mag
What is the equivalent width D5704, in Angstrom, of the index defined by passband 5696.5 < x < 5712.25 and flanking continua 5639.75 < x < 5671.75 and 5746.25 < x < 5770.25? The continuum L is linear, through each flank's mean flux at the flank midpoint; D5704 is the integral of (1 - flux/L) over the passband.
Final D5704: 0.2 Angstrom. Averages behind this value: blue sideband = 25.6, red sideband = 26.4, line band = 25.7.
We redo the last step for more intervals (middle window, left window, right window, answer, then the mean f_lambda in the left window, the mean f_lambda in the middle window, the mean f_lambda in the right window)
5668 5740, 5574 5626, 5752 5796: -1.8 Angstrom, 25.5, 26.6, 26.3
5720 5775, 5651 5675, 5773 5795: -2.0 Angstrom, 25.6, 27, 26.3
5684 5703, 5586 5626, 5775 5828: -0.1 Angstrom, 25.3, 26.2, 27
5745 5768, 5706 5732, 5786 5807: 0.3 Angstrom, 26.5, 26.5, 27.2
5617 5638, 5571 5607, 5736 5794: 0.2 Angstrom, 25.4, 25.5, 26.6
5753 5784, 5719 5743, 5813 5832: 1.6 Angstrom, 27.7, 26.2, 27.4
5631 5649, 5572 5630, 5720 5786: 0.3 Angstrom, 25.6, 25.4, 26.9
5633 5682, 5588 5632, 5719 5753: 0.8 Angstrom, 25.5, 25.9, 27.5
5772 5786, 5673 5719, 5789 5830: 0.4 Angstrom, 26.2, 26.2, 27.3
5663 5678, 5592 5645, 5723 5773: 0.1 Angstrom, 25.6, 26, 27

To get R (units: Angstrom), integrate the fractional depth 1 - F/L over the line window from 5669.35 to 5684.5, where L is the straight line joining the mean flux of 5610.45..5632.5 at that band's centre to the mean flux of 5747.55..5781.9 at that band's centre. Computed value -0.6 Angstrom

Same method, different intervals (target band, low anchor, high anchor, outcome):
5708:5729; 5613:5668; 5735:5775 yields 0.01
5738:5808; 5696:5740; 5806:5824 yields 0.68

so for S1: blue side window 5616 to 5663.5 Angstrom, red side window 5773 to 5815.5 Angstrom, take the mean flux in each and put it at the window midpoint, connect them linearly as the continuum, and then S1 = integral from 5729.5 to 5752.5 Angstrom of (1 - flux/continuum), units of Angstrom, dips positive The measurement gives -1.1 Angstrom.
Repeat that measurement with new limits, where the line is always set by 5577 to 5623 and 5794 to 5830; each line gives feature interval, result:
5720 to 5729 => -0.2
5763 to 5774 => 0.3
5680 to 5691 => 0.1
